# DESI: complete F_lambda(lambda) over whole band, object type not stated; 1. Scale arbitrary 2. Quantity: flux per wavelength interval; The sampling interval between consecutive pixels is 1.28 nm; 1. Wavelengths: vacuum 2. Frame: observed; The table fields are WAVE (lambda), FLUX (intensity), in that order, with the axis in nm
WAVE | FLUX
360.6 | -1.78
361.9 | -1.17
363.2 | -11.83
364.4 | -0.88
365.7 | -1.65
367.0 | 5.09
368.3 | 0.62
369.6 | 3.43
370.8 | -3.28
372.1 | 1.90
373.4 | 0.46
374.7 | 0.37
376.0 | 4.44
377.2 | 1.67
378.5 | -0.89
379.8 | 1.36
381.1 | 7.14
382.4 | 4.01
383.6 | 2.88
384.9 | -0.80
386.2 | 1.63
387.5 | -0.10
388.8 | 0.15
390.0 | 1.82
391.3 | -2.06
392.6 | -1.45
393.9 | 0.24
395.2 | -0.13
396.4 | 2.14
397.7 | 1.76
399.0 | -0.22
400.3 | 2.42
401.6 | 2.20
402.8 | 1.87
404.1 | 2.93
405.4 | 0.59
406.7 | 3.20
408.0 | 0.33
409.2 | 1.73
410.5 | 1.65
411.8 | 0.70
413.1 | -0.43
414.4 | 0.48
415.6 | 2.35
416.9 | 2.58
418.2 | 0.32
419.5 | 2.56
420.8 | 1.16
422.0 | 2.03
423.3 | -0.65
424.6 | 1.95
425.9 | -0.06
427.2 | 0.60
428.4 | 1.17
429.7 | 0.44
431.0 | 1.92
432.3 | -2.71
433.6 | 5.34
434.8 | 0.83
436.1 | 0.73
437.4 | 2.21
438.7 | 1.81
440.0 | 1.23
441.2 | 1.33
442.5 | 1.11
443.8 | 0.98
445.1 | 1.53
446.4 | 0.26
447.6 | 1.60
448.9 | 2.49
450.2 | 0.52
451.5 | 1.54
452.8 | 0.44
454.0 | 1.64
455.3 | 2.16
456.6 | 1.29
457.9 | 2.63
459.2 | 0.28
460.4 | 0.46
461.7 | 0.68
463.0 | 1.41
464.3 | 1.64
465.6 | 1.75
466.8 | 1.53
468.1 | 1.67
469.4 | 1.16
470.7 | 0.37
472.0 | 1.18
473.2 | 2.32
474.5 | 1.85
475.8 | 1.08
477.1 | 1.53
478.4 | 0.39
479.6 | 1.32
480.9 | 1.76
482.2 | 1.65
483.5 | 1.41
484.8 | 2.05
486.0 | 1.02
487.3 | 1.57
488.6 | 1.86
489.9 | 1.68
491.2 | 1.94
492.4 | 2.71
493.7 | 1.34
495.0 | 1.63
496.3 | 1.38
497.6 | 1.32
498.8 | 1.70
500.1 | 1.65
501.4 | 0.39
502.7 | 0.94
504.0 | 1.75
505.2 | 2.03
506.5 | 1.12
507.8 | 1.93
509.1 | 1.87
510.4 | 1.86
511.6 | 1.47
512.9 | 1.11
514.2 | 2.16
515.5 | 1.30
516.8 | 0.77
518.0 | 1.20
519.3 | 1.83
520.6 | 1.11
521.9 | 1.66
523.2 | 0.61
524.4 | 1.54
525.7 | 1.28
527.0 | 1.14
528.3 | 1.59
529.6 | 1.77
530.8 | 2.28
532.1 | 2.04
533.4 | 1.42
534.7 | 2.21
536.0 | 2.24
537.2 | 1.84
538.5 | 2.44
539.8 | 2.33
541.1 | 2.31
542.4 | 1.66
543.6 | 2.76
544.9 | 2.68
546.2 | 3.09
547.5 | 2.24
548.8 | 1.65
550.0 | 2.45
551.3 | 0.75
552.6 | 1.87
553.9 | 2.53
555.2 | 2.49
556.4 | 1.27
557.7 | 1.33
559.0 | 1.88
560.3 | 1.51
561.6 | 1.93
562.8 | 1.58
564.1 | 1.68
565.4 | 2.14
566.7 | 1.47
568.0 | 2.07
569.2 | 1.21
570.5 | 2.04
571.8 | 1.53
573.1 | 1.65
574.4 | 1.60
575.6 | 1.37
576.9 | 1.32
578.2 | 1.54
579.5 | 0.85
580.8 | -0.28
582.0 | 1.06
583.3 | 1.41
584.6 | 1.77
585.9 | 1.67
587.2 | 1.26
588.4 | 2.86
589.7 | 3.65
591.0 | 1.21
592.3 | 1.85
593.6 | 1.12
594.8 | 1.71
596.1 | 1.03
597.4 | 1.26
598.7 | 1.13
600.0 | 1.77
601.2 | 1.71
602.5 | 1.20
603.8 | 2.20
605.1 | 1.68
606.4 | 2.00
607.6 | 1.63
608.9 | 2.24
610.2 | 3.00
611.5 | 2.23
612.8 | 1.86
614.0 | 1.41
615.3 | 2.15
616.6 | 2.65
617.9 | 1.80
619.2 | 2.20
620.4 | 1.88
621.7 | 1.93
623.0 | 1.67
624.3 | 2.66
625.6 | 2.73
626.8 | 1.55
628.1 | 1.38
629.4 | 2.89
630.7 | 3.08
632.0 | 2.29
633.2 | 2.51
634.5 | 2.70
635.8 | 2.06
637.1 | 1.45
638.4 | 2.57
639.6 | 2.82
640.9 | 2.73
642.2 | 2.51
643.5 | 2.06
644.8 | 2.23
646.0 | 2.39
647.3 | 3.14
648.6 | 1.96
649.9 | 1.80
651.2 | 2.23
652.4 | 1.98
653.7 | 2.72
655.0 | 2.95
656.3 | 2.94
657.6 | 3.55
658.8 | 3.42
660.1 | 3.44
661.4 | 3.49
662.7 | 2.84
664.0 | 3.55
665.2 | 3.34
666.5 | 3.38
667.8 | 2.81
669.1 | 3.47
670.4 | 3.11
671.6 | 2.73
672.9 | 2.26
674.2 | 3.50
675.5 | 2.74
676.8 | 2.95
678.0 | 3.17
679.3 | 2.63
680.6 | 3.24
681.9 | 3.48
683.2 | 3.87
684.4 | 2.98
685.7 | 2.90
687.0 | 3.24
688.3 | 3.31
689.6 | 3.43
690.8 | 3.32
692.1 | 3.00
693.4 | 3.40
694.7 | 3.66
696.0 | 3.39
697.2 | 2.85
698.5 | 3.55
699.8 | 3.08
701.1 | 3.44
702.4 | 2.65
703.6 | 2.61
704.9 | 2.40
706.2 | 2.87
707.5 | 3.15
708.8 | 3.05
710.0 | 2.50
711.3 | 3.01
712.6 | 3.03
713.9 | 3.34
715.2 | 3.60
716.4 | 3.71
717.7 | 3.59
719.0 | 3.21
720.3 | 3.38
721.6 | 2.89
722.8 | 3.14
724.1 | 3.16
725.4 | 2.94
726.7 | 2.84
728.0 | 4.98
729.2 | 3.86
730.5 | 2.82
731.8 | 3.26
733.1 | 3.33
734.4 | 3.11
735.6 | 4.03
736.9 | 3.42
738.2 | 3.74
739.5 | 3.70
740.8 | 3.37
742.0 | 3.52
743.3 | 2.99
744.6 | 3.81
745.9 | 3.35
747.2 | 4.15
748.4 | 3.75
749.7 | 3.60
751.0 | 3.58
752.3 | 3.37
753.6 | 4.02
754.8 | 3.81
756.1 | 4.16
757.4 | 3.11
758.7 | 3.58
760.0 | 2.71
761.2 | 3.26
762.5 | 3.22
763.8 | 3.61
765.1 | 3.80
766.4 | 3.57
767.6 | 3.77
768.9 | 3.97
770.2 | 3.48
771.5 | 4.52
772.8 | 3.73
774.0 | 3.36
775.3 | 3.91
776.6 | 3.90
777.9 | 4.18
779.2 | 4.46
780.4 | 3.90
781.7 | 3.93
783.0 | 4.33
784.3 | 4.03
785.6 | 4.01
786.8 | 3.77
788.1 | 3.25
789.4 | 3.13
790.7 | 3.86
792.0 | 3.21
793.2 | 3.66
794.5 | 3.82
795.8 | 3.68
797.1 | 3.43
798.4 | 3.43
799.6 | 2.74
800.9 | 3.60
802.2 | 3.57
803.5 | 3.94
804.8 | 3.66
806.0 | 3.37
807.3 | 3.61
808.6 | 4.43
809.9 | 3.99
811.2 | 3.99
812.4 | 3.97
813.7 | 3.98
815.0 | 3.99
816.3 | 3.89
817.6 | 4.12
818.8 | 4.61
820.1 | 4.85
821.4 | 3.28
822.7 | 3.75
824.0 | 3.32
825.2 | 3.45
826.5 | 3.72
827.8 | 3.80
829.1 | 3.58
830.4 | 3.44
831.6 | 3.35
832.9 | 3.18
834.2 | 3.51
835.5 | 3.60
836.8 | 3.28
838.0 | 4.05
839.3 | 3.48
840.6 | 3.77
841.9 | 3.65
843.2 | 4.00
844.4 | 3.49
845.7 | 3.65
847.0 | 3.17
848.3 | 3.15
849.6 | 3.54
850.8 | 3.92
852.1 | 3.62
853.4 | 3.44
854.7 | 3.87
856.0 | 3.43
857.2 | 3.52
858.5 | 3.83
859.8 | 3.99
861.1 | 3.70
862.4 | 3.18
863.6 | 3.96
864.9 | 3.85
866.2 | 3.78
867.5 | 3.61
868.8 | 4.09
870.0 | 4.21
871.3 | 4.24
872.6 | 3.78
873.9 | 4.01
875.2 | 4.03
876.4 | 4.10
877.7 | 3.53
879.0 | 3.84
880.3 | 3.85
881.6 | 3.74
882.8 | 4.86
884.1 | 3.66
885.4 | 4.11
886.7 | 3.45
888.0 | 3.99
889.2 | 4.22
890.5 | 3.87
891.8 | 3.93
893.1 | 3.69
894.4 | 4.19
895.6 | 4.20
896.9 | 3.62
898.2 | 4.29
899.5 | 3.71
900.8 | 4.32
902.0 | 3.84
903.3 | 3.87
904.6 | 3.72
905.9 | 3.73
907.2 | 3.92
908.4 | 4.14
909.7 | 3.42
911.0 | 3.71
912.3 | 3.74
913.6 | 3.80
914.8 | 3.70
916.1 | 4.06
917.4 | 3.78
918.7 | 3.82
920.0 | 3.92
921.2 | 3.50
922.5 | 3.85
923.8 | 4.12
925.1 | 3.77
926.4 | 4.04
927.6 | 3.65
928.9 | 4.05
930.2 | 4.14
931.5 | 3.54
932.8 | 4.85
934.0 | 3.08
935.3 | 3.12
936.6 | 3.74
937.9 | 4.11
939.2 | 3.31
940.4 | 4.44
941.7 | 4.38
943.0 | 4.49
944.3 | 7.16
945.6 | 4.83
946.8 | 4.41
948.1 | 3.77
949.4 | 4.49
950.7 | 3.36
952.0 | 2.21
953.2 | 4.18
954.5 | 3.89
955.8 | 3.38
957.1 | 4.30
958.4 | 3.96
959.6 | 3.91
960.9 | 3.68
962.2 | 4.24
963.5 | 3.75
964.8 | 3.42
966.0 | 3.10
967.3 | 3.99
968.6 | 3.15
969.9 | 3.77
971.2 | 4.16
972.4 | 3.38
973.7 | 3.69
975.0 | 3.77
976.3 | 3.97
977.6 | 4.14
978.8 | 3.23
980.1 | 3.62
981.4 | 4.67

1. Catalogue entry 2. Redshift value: 0.64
